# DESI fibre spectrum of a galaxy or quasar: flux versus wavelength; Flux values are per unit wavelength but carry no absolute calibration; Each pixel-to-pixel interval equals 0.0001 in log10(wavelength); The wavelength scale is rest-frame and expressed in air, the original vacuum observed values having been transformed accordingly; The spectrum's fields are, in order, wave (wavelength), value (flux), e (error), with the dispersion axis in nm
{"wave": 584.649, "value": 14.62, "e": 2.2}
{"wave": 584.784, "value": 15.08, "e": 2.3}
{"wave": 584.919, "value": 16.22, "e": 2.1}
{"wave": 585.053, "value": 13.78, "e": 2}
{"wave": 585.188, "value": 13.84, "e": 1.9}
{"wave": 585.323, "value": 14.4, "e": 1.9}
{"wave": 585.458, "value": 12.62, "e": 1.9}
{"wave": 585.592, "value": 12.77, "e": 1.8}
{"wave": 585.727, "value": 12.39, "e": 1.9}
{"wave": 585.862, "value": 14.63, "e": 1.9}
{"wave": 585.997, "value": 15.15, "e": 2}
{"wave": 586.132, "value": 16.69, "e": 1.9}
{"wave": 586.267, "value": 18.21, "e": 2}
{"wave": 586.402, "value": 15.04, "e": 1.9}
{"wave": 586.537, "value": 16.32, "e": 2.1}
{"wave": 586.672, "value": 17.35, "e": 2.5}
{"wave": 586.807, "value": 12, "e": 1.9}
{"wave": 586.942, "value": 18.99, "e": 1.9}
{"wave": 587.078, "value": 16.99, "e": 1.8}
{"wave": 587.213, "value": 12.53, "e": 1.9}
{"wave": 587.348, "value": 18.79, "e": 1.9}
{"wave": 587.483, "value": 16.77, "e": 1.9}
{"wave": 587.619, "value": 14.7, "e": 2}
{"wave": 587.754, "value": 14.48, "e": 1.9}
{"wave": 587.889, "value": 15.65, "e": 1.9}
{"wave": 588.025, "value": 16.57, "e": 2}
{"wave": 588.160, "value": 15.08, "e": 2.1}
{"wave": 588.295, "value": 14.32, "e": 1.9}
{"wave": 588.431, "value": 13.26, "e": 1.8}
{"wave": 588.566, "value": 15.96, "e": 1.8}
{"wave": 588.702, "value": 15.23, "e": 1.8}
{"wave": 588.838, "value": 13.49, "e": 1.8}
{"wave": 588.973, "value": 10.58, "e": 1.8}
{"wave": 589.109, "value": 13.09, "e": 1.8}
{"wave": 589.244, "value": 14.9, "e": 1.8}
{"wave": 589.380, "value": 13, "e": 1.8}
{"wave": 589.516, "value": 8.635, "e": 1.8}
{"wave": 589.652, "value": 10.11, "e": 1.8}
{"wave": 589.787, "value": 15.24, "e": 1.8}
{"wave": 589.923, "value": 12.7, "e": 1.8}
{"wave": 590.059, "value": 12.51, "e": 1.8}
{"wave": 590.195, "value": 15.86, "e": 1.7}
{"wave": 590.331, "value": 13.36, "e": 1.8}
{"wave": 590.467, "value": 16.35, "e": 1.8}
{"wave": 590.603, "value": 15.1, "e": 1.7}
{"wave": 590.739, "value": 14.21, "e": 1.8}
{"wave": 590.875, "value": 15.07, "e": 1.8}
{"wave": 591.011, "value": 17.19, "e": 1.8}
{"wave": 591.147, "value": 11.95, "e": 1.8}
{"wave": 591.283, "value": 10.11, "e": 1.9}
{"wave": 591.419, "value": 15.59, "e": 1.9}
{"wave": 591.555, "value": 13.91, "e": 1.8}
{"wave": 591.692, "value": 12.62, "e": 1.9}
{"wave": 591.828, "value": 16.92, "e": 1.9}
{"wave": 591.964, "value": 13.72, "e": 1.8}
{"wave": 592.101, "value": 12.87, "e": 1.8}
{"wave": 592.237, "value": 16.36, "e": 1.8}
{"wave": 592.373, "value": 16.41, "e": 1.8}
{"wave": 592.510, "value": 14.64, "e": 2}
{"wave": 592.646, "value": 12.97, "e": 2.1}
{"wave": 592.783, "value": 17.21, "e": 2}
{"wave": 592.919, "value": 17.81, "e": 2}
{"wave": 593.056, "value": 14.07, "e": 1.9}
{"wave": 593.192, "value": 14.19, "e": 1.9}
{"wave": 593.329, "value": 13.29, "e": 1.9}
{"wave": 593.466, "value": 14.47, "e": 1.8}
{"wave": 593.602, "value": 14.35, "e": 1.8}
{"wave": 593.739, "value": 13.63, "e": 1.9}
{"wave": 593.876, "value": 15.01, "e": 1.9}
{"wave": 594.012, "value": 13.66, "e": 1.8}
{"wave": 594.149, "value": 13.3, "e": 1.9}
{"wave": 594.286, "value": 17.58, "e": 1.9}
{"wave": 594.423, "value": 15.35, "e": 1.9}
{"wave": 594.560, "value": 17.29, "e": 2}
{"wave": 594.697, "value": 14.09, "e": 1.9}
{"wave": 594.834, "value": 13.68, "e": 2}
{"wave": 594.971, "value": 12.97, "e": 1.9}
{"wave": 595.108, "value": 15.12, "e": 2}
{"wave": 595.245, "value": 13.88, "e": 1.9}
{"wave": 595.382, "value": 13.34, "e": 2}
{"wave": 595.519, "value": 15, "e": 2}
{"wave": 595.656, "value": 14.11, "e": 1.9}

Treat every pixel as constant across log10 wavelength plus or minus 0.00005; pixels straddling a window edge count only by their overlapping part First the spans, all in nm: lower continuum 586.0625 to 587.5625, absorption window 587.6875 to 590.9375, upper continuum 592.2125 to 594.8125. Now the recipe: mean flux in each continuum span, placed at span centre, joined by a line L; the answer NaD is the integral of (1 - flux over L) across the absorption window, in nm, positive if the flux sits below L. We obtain 0.38 nm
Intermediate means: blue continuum 16.3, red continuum 15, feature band 13.9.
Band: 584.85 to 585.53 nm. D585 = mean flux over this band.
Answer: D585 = 14.2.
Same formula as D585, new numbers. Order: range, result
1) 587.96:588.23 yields 15.9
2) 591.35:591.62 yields 14.8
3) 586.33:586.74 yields 16.3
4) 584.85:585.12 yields 15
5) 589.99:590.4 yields 13.9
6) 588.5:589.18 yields 13.7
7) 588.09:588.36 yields 14.8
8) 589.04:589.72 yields 12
